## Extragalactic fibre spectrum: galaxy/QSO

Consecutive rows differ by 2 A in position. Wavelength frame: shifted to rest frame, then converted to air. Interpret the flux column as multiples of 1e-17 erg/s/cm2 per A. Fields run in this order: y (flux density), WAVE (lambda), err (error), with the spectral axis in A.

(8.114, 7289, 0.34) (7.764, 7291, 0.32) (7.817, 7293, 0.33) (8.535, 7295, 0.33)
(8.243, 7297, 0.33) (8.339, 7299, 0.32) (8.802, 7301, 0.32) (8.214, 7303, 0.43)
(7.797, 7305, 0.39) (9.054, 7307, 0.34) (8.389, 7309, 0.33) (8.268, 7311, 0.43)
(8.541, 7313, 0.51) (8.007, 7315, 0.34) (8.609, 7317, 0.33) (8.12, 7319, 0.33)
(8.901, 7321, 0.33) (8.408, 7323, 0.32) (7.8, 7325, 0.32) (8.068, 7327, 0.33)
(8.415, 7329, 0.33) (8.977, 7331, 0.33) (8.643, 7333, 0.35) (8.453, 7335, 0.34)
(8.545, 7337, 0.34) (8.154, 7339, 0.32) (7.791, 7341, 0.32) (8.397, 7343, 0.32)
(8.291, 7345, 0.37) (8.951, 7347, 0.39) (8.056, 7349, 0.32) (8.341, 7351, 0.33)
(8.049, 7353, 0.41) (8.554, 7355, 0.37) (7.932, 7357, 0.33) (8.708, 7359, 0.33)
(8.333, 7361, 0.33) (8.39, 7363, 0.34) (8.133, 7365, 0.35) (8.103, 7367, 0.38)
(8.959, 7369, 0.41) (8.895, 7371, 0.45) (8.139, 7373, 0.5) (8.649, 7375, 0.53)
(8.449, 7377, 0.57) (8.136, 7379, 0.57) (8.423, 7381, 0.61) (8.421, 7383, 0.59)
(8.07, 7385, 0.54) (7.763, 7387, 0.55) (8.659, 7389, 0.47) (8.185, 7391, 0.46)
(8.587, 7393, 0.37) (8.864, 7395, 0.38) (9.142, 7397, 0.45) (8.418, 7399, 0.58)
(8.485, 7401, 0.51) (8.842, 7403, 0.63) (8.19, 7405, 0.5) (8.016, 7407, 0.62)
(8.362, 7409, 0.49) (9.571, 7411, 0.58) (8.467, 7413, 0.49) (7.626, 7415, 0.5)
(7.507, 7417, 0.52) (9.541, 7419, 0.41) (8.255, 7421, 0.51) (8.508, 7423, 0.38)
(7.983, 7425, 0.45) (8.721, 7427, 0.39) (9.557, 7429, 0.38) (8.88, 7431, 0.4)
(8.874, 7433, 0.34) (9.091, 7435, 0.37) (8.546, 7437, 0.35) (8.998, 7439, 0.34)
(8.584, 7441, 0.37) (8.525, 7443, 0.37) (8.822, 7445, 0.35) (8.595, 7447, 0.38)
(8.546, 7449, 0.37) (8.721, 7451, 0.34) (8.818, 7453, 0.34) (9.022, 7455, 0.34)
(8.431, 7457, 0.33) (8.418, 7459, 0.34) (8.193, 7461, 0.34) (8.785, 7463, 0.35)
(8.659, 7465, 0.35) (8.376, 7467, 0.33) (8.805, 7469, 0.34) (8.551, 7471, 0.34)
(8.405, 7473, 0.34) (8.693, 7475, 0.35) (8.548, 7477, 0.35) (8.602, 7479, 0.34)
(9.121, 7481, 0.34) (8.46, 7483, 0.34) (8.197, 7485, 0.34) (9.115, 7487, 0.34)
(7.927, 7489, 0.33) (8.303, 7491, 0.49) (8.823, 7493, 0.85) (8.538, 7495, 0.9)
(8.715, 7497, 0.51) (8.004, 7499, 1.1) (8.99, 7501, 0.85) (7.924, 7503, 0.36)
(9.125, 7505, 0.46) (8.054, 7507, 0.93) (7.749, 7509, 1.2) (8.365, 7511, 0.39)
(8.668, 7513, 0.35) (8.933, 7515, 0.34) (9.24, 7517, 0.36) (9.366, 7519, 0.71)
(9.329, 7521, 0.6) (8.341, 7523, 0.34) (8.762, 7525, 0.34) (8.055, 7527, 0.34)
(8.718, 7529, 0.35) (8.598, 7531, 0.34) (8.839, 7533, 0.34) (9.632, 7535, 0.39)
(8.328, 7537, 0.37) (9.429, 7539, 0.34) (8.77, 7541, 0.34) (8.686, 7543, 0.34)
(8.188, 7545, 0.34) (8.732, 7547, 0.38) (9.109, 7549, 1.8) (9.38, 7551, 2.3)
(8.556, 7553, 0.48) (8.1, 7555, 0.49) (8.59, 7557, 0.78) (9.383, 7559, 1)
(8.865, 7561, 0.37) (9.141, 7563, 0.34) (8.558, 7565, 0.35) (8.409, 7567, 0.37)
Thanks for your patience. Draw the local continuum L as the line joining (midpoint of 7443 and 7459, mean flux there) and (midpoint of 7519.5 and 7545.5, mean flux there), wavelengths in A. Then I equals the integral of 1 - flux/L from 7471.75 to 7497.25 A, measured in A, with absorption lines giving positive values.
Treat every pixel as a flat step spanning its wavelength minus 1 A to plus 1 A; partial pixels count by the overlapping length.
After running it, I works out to 0.4 A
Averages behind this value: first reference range 8.68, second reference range 8.77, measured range 8.57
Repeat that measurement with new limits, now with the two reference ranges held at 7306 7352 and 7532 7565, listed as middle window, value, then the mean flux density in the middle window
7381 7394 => 0.3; 8.29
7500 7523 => 0.2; 8.69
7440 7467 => 0.1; 8.62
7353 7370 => 0.2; 8.37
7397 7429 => 0.3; 8.49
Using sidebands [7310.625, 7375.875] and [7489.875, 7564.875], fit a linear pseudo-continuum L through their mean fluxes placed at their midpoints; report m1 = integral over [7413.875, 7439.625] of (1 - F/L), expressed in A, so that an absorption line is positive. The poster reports -0.26 A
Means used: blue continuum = 8.38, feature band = 8.62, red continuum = 8.71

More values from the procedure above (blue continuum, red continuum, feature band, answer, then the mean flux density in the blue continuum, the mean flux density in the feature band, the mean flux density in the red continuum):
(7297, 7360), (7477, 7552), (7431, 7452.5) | -0.5 A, 8.37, 8.74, 8.68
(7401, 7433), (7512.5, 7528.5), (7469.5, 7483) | 0.1 A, 8.54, 8.64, 8.84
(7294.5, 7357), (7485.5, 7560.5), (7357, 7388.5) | 0.3 A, 8.37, 8.36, 8.68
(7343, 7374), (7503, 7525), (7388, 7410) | -0.1 A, 8.39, 8.52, 8.68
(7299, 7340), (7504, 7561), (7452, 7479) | 0.2 A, 8.41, 8.59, 8.75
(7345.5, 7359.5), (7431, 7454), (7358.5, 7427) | 0.7 A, 8.36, 8.44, 8.74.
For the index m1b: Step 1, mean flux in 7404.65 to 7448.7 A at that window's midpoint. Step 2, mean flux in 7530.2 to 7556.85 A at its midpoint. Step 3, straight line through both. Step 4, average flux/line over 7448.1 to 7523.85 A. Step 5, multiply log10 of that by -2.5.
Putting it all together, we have 0.01 mag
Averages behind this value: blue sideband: 8.61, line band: 8.6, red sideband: 8.79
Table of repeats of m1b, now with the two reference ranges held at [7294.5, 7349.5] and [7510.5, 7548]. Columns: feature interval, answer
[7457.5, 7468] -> 0.02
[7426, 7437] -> -0.05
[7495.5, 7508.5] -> 0.04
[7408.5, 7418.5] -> 0.03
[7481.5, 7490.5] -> 0.03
